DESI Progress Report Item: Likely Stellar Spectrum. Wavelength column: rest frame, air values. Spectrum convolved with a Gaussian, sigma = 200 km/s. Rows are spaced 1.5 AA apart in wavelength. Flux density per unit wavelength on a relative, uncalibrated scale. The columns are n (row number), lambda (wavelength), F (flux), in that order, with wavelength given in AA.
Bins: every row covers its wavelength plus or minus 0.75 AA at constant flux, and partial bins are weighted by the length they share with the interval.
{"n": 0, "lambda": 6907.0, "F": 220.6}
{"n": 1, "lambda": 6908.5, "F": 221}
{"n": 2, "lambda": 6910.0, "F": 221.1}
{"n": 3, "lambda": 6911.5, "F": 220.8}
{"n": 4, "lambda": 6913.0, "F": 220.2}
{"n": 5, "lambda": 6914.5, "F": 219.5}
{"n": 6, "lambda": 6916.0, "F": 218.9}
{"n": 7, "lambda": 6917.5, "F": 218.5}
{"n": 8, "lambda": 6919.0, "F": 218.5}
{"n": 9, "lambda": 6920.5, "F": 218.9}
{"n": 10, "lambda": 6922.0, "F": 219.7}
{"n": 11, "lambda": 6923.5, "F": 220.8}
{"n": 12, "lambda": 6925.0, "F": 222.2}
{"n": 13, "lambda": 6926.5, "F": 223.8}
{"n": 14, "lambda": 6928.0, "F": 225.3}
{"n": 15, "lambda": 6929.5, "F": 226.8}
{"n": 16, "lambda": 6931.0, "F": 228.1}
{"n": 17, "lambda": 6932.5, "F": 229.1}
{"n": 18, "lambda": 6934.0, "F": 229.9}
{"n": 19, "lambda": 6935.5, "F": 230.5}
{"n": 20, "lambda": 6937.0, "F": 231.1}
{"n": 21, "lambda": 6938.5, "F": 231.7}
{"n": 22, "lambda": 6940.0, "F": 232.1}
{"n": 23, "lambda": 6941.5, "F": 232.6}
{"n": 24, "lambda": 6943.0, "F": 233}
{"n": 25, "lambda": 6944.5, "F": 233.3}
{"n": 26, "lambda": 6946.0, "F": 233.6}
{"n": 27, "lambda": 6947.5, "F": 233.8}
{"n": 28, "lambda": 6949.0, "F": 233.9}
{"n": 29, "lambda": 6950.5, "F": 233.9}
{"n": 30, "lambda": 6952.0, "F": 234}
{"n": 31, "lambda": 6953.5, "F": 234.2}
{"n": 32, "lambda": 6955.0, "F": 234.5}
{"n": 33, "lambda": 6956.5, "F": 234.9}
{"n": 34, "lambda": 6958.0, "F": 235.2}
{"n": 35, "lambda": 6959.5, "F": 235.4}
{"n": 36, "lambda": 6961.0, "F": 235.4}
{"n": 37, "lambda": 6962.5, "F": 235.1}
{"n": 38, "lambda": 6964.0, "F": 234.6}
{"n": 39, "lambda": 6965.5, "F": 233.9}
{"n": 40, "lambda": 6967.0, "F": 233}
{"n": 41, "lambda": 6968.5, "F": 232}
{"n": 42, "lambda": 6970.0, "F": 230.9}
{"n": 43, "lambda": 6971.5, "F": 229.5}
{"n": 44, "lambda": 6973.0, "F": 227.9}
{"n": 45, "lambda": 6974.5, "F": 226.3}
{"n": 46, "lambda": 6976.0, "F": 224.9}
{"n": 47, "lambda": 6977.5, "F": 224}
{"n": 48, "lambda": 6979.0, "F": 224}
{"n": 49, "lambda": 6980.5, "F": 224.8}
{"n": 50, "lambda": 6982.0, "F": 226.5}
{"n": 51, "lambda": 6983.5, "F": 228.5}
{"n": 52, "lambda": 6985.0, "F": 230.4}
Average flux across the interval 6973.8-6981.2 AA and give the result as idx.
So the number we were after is 225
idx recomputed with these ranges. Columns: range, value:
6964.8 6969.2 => 233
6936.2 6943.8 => 232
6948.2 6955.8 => 234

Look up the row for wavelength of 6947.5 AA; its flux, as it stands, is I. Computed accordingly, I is 233.8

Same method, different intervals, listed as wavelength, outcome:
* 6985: 230.4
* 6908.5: 221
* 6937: 231.1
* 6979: 224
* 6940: 232.1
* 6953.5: 234.2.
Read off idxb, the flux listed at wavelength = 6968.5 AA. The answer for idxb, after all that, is 232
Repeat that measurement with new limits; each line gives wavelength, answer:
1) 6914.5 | 219.5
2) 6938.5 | 231.7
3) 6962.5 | 235.1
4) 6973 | 227.9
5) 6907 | 220.6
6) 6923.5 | 220.8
